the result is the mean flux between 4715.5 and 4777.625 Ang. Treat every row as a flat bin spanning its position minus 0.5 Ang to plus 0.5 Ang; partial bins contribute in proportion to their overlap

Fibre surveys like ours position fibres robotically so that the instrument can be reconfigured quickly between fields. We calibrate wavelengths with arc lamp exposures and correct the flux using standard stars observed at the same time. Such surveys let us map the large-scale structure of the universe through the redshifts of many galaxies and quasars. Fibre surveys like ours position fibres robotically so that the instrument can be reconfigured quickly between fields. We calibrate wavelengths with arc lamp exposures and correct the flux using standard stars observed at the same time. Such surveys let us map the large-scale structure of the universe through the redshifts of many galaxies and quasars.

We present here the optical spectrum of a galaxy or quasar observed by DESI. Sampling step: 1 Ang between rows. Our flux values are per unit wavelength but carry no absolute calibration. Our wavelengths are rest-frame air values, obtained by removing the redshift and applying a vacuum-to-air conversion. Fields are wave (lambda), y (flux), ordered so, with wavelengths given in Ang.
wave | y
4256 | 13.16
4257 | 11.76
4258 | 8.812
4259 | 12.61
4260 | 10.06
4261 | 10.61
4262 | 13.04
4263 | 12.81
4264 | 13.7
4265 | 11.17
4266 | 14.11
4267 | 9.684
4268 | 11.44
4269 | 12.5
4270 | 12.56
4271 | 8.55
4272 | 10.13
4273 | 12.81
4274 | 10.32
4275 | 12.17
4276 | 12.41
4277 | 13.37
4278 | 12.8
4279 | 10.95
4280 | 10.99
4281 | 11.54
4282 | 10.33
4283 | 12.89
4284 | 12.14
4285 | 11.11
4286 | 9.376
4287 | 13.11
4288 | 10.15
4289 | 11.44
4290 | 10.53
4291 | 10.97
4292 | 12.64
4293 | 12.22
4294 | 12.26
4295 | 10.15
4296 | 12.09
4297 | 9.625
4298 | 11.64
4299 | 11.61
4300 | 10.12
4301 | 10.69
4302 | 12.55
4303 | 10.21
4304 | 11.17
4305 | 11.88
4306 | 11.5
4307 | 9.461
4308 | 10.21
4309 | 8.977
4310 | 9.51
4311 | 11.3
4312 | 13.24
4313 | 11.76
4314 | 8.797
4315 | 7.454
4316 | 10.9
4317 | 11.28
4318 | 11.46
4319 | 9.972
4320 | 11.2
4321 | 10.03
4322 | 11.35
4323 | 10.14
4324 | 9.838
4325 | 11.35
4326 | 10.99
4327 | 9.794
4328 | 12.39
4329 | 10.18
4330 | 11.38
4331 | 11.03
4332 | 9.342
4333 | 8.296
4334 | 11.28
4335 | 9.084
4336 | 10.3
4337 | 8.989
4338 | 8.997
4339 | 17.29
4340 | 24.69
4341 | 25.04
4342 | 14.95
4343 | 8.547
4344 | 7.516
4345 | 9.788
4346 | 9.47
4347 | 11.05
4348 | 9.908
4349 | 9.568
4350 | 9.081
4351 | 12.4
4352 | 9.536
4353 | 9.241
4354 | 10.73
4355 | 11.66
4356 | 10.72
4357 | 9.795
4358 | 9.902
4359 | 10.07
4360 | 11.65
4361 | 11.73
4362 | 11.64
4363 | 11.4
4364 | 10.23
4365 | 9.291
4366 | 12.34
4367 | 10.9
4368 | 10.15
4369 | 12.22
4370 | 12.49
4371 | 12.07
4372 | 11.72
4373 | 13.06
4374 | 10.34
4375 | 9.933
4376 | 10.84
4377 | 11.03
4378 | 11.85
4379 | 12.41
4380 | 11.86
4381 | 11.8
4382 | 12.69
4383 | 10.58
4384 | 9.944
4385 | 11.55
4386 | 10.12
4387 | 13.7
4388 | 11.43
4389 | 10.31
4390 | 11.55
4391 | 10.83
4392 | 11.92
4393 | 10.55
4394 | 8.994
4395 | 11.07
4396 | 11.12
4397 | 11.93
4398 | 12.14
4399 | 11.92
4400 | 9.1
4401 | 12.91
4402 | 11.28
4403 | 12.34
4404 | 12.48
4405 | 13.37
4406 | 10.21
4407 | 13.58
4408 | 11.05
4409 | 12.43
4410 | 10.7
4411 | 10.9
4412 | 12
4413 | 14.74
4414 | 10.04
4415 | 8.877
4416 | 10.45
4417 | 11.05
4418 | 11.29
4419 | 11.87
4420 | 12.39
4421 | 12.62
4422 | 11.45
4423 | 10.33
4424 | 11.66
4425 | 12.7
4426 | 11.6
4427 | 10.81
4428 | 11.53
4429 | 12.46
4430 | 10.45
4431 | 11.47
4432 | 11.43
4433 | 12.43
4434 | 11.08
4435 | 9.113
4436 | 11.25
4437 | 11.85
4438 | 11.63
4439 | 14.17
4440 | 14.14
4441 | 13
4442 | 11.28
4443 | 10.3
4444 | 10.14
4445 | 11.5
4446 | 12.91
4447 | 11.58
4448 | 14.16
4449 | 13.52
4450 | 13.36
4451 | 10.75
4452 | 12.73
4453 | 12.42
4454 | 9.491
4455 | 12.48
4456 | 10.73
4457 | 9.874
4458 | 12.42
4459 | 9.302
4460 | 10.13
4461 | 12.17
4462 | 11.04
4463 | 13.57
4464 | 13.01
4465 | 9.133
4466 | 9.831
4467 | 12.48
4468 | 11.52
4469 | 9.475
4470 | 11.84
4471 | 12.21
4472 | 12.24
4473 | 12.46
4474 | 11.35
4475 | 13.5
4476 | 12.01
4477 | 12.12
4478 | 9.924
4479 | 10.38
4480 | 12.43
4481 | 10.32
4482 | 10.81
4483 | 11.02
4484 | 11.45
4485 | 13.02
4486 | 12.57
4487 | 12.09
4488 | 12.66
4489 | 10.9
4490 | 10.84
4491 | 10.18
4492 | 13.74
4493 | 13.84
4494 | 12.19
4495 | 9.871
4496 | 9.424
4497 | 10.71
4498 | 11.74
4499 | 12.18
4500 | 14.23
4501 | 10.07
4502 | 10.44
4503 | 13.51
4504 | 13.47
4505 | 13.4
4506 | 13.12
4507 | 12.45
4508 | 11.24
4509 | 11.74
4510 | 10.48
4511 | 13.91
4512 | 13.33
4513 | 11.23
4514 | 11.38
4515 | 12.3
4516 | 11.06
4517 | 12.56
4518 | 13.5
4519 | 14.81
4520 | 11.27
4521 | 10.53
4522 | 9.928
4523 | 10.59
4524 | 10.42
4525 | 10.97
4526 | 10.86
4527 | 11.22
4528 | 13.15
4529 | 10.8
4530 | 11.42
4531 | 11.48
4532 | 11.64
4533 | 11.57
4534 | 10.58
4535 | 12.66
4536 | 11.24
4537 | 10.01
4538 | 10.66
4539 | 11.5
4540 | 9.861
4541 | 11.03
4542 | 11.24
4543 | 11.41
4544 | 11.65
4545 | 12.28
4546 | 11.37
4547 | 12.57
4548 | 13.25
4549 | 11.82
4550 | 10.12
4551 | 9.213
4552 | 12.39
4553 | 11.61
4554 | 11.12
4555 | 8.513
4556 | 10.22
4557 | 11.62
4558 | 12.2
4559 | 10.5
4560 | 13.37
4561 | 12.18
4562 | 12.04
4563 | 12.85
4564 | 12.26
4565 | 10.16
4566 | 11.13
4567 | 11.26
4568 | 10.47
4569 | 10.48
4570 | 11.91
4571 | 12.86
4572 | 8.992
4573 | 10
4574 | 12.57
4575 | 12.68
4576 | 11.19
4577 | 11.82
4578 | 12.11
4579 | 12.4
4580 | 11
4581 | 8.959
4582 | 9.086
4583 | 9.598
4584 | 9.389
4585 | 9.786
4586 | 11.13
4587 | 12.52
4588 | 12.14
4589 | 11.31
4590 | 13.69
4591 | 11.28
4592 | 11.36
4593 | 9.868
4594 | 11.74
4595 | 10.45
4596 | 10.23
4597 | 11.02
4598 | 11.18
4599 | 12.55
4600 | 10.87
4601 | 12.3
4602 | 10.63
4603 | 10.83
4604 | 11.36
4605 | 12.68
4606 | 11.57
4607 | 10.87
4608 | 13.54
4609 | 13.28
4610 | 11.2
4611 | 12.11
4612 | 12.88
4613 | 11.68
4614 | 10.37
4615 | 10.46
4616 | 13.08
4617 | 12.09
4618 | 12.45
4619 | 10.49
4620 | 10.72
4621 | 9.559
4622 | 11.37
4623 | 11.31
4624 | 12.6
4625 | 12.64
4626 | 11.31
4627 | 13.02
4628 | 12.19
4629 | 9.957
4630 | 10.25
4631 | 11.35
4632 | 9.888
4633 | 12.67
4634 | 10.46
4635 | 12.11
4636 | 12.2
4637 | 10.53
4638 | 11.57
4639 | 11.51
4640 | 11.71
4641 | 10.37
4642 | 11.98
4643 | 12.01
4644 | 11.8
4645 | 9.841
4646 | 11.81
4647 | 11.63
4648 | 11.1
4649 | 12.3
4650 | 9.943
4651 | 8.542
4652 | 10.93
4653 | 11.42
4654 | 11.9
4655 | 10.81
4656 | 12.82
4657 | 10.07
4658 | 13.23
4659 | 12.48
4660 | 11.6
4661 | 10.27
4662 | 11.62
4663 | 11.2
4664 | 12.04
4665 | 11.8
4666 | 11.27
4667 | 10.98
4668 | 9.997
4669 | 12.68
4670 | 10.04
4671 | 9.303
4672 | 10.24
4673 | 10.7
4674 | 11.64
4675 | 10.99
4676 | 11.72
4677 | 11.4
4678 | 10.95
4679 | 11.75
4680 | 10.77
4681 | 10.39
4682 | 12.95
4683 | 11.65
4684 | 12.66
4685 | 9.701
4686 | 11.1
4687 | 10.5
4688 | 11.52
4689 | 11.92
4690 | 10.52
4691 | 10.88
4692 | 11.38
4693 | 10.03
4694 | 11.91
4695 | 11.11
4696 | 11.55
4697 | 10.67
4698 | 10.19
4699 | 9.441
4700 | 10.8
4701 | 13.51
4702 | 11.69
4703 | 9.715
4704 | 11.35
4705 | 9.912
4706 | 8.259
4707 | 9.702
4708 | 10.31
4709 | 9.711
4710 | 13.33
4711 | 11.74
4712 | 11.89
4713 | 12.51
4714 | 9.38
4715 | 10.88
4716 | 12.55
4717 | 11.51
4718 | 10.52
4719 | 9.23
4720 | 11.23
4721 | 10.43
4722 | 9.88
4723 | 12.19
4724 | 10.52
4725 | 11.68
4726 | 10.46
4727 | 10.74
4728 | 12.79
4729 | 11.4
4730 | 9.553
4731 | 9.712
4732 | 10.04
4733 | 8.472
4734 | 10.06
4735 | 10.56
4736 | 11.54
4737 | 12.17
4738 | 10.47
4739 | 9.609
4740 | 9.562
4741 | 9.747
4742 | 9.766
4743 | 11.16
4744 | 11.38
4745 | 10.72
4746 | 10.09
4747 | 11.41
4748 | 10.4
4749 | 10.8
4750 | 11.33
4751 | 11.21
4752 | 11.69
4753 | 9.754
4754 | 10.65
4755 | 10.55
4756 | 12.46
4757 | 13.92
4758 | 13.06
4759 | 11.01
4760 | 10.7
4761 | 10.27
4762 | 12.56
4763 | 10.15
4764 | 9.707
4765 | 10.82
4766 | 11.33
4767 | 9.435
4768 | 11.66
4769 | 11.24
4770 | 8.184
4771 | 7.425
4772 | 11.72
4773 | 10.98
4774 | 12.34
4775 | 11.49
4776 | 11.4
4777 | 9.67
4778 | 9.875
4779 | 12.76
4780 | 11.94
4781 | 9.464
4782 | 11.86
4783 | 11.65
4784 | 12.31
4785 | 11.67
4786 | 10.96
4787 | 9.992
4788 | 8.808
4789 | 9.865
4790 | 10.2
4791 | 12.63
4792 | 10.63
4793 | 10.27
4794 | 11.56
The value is 10.8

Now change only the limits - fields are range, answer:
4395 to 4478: 11.6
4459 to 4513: 11.7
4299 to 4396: 11.1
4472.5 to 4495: 11.8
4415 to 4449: 11.7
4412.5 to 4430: 11.5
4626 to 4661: 11.3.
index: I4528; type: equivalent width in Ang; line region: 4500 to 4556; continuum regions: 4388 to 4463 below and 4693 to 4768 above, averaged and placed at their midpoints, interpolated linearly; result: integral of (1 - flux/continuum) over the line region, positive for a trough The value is -1.2 Ang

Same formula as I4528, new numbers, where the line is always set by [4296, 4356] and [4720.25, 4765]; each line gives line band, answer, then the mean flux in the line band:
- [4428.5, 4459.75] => -2.1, 11.7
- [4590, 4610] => -1.1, 11.5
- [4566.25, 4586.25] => 0.1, 10.9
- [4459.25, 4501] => -2.4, 11.6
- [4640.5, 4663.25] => -0.9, 11.3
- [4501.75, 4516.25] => -1.7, 12.3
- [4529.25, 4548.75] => -0.9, 11.4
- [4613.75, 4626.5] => -0.6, 11.4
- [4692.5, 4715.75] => 0.0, 10.9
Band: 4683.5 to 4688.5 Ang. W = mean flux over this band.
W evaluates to 11.1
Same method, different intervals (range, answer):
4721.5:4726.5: 10.9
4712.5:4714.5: 10.9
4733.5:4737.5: 11.1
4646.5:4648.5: 11.4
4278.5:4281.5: 11.2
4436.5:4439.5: 12.5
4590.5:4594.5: 11.1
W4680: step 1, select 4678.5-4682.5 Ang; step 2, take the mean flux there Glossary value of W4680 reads 11.5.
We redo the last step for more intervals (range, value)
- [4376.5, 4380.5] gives 11.8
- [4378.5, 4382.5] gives 12.2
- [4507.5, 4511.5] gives 11.8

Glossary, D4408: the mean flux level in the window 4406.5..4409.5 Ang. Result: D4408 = 12.4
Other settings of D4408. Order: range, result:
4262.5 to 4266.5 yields 12.9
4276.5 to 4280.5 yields 12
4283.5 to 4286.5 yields 10.9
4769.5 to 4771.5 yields 7.8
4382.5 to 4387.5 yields 11.2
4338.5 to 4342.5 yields 20.5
